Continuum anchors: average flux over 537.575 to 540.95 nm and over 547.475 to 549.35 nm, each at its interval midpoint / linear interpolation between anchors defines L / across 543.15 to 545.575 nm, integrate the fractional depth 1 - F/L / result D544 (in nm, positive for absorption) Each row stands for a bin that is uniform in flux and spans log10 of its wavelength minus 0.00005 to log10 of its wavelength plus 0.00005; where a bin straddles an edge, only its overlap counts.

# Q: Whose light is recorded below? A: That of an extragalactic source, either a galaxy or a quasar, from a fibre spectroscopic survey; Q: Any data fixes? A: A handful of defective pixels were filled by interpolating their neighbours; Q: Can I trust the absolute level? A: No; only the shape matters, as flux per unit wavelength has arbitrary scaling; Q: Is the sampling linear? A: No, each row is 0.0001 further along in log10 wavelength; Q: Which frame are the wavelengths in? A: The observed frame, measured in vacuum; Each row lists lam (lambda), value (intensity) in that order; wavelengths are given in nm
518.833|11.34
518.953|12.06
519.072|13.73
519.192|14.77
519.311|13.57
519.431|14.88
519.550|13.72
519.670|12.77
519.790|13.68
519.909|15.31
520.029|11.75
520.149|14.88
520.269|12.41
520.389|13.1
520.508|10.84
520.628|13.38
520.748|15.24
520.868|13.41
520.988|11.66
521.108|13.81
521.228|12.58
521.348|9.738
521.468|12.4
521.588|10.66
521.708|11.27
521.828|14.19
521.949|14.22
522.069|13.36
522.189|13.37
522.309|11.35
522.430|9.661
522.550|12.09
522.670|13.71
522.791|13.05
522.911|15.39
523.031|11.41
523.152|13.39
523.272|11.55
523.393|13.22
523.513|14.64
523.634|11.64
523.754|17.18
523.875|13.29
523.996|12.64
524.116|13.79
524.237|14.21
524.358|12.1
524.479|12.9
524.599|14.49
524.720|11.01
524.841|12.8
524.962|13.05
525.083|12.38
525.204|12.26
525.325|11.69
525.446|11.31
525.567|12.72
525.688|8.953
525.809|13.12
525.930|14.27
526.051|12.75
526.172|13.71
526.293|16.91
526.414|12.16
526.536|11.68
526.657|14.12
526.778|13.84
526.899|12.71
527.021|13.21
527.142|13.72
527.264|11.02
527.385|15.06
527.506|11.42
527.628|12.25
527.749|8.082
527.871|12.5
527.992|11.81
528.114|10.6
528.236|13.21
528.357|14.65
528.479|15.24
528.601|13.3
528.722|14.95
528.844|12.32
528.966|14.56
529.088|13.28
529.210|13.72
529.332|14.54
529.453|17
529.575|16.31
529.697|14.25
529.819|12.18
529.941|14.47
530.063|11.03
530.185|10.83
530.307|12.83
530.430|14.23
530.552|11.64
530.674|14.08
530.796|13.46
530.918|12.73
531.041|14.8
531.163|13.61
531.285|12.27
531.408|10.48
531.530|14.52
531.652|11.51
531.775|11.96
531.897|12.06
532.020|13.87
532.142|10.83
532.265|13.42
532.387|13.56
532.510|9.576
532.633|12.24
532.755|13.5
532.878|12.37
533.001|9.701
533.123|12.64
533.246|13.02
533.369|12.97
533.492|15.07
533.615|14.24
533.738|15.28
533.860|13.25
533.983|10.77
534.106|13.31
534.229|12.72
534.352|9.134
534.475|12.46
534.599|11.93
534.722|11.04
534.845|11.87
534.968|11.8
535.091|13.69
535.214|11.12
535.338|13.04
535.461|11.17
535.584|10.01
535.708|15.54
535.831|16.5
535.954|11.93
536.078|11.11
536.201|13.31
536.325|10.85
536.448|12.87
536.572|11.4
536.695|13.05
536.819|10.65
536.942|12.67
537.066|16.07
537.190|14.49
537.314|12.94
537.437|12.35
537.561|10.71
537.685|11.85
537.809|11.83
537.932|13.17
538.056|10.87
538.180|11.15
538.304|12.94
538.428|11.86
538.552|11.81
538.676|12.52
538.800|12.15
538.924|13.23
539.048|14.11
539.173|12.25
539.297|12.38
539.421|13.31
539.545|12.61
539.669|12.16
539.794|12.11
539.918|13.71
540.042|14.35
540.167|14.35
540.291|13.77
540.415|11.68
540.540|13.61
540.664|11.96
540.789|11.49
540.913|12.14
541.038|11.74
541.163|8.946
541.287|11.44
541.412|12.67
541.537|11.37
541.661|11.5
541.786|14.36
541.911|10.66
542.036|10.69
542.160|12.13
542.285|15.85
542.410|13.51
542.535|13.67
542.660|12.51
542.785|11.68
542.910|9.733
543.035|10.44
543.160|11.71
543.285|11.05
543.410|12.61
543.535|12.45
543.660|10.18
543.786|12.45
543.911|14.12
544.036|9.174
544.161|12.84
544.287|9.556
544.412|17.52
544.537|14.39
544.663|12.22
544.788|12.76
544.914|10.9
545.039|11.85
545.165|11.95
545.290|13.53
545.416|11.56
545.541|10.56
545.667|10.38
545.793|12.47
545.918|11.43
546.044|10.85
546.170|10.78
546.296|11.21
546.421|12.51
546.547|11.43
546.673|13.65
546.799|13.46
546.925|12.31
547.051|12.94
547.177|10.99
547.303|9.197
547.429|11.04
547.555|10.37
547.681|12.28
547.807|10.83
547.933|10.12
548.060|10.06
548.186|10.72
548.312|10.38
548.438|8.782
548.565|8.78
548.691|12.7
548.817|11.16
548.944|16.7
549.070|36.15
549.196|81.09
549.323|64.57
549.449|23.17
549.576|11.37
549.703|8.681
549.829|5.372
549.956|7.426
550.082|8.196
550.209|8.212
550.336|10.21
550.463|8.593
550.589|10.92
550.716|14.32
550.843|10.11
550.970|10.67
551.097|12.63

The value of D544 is 0.66 nm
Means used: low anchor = 12.5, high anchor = 20.1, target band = 12.2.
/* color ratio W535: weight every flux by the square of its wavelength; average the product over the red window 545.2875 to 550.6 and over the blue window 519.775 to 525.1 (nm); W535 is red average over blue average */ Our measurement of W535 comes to 1.25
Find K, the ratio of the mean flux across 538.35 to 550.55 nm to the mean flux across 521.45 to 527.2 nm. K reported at 1.03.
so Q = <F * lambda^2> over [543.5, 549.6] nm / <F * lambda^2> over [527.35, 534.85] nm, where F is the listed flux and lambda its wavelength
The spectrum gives 1.2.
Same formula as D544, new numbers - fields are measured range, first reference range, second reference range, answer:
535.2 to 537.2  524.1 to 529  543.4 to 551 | 0.10 nm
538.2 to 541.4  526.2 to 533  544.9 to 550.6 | 0.31 nm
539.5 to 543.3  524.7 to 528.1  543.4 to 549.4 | 0.53 nm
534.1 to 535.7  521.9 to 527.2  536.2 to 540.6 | 0.11 nm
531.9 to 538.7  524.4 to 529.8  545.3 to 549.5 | 0.89 nm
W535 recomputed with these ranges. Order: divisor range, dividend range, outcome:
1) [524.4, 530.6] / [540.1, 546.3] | 0.98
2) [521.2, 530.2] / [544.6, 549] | 0.96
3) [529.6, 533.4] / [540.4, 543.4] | 0.98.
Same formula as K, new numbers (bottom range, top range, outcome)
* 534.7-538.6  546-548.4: 0.91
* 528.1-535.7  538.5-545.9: 0.95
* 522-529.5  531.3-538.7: 0.95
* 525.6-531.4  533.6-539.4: 0.95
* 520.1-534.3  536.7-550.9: 1.02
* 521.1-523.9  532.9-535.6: 0.96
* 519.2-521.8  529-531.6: 1.04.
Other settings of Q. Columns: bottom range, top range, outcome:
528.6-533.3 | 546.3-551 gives 1.24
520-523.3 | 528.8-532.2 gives 1.08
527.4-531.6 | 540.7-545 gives 0.96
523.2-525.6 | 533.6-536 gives 1.01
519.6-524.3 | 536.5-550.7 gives 1.11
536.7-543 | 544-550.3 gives 1.19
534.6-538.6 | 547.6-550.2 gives 1.54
